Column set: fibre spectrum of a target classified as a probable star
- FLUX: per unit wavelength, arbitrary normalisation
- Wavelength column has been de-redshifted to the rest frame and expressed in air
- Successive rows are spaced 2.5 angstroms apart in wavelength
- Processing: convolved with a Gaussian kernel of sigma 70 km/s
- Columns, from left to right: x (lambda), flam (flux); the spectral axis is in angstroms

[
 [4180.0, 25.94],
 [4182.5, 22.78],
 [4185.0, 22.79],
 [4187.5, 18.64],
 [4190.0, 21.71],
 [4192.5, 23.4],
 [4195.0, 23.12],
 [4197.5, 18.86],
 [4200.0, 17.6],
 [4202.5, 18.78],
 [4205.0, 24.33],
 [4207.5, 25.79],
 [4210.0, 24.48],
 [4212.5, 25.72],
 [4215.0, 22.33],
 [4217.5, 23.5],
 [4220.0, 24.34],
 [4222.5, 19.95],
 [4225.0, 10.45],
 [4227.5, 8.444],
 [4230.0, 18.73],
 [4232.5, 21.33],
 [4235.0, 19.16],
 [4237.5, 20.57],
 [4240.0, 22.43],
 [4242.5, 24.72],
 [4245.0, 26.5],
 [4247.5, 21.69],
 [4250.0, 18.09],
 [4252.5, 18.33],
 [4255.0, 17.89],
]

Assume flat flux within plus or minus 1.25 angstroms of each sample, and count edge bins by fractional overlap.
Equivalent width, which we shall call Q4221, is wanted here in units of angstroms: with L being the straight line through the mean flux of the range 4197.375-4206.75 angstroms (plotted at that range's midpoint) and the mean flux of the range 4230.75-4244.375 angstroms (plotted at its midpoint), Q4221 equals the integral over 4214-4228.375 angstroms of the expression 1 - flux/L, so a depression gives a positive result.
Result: 1.8 angstroms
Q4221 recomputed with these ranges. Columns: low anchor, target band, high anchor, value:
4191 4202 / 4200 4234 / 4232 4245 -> 1.3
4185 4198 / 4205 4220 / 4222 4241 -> -3.9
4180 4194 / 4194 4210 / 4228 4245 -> 0.2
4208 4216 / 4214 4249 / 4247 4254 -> 2.0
